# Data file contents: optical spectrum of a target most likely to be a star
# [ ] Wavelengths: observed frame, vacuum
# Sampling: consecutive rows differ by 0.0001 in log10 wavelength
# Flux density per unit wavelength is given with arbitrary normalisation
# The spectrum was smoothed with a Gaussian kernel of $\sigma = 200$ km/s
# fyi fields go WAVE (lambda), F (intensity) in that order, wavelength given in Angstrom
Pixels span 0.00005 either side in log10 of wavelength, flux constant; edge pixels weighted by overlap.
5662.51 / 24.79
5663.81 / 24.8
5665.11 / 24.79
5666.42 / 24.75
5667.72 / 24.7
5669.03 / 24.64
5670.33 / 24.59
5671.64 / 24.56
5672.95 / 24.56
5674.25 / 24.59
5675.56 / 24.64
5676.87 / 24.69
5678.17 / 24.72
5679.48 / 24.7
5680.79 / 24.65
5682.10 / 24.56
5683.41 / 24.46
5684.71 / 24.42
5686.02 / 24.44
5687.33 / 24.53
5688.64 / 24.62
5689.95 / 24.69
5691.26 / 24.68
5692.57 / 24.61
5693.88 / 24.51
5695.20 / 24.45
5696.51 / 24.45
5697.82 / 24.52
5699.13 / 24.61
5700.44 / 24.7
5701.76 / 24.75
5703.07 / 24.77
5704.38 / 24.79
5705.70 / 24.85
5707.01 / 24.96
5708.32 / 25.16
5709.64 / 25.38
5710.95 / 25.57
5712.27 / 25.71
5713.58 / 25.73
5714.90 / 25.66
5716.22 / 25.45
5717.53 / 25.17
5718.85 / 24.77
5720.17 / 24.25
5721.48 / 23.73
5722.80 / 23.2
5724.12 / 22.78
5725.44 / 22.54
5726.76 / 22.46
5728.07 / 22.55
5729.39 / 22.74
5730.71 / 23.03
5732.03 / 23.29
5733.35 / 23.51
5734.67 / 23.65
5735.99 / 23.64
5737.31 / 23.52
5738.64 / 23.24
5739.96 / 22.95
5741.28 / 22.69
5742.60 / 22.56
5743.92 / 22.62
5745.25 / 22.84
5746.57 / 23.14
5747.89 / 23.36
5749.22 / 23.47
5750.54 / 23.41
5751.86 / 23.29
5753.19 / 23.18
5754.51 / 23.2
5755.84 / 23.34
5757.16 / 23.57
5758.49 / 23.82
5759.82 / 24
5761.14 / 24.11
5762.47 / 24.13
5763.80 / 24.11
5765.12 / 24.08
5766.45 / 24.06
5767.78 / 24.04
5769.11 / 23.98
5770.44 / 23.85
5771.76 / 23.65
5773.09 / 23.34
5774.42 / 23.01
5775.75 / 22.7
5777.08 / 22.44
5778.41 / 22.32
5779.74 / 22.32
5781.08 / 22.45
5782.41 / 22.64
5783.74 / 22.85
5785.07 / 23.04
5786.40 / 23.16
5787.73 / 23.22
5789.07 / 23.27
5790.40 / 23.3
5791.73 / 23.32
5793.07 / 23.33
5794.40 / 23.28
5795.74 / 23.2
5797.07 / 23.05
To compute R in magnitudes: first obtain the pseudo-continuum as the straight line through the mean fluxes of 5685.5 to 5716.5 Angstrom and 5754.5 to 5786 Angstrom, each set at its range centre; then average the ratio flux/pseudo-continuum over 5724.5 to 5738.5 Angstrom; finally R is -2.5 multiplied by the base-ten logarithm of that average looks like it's 0.05 mag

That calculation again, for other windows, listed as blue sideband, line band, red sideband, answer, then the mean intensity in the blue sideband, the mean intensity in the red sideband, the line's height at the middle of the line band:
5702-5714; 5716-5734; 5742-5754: 0.04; 25.2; 23.1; 24.3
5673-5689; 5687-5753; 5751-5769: 0.01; 24.6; 23.8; 24.2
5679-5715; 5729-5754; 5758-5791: 0.04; 24.8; 23.4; 24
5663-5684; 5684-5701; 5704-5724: 0.01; 24.7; 24.9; 24.8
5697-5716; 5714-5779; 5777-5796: 0.02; 25.1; 22.9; 24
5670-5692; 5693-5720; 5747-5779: -0.03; 24.6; 23.5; 24.3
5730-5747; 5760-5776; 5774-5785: -0.05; 23.1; 22.6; 22.7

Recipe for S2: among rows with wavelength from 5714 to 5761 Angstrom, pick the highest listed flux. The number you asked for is 25.66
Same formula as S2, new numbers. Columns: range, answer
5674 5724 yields 25.73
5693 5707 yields 24.85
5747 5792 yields 24.13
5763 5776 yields 24.11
